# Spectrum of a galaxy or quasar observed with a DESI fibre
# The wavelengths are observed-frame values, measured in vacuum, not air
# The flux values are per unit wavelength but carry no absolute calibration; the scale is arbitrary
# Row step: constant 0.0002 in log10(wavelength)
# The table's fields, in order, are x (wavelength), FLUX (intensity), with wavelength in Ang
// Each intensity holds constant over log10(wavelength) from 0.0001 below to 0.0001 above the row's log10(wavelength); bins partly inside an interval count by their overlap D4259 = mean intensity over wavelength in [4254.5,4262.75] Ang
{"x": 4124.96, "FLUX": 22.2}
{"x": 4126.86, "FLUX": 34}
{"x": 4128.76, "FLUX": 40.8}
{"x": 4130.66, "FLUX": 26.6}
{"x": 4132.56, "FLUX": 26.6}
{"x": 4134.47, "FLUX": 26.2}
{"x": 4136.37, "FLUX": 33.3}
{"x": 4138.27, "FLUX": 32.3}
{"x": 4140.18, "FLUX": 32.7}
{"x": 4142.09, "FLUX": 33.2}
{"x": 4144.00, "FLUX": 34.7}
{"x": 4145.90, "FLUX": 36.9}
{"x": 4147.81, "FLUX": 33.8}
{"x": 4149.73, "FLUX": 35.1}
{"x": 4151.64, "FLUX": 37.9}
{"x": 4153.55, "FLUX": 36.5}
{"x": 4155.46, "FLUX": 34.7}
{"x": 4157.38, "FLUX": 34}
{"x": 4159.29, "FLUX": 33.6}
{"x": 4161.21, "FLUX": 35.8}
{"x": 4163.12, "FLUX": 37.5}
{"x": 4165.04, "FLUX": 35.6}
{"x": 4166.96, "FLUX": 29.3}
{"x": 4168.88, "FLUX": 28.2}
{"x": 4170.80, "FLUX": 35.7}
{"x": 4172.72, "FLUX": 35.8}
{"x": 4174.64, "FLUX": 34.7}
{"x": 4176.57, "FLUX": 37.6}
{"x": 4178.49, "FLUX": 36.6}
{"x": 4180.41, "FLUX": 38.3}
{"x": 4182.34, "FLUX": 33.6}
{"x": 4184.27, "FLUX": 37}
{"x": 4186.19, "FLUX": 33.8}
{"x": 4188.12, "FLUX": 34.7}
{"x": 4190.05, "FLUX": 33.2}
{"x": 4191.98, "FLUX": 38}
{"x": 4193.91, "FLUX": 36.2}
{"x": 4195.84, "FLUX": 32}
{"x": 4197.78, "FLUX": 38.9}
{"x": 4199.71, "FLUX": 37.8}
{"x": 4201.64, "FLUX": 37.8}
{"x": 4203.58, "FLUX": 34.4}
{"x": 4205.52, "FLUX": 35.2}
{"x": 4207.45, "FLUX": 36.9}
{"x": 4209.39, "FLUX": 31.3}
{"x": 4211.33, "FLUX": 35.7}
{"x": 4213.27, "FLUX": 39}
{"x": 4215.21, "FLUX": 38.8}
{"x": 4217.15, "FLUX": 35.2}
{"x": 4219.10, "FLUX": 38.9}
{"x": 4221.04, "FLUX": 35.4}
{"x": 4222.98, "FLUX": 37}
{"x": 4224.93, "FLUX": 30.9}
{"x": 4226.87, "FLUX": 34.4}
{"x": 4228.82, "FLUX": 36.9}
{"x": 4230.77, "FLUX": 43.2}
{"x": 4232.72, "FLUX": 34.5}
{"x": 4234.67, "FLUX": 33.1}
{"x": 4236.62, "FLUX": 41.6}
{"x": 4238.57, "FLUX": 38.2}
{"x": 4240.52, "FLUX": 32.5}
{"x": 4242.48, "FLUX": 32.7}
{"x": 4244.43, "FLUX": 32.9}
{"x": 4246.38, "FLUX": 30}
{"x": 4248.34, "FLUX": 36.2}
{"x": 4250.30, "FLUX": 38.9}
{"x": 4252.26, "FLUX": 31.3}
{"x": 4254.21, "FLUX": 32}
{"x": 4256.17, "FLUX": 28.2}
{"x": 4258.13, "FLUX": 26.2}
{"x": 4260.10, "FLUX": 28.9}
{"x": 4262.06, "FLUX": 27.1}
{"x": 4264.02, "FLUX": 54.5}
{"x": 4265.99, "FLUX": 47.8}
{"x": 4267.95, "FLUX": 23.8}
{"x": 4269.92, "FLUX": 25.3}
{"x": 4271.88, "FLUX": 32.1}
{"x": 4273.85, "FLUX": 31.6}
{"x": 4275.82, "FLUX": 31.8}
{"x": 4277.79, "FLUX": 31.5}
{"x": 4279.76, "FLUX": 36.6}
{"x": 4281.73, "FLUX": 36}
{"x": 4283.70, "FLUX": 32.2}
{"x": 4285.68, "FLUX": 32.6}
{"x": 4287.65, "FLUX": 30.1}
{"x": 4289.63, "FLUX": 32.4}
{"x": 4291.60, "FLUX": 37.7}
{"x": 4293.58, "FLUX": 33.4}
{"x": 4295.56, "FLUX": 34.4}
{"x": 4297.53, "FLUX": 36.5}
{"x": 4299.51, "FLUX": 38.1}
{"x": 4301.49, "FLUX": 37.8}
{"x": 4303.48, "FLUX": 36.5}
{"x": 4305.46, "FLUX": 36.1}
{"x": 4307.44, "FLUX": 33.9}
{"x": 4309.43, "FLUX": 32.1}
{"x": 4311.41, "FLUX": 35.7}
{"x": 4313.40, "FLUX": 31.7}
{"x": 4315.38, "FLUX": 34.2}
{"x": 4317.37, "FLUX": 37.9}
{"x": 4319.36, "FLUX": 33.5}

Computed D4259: 28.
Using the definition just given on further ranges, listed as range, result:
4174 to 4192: 35.6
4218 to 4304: 34.4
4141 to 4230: 35.4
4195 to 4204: 36.3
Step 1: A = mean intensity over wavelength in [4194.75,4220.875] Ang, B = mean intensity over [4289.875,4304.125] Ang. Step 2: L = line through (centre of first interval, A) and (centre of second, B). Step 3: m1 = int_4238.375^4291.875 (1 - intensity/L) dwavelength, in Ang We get 4.5 Ang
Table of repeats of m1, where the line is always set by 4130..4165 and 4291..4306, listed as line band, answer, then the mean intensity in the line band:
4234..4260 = 1.6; 33.2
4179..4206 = -1.1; 35.8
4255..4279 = 2.2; 32.4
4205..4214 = -0.2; 35.6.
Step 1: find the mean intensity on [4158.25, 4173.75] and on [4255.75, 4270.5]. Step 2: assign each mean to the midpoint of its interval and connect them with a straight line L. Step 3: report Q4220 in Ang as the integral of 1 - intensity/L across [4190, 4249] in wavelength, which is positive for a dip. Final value -4.1 Ang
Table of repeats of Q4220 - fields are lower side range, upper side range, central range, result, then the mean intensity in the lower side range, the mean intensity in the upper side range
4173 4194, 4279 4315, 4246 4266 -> 0.51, 35.8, 34.6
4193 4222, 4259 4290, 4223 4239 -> -0.61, 36.2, 33.4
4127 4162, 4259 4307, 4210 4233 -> -1.78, 33.6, 34.3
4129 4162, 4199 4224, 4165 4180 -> 0.15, 33.3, 36.4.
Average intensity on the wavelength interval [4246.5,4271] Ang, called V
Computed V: 33.2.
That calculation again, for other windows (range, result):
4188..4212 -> 35.6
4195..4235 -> 36.1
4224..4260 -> 34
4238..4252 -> 34.2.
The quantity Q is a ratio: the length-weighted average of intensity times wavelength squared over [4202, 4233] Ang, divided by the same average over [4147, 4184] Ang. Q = 1.1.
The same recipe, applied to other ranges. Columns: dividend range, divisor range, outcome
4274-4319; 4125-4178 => 1.10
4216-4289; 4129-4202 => 1.03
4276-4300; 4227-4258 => 1.01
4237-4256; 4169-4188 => 0.98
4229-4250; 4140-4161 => 1.06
